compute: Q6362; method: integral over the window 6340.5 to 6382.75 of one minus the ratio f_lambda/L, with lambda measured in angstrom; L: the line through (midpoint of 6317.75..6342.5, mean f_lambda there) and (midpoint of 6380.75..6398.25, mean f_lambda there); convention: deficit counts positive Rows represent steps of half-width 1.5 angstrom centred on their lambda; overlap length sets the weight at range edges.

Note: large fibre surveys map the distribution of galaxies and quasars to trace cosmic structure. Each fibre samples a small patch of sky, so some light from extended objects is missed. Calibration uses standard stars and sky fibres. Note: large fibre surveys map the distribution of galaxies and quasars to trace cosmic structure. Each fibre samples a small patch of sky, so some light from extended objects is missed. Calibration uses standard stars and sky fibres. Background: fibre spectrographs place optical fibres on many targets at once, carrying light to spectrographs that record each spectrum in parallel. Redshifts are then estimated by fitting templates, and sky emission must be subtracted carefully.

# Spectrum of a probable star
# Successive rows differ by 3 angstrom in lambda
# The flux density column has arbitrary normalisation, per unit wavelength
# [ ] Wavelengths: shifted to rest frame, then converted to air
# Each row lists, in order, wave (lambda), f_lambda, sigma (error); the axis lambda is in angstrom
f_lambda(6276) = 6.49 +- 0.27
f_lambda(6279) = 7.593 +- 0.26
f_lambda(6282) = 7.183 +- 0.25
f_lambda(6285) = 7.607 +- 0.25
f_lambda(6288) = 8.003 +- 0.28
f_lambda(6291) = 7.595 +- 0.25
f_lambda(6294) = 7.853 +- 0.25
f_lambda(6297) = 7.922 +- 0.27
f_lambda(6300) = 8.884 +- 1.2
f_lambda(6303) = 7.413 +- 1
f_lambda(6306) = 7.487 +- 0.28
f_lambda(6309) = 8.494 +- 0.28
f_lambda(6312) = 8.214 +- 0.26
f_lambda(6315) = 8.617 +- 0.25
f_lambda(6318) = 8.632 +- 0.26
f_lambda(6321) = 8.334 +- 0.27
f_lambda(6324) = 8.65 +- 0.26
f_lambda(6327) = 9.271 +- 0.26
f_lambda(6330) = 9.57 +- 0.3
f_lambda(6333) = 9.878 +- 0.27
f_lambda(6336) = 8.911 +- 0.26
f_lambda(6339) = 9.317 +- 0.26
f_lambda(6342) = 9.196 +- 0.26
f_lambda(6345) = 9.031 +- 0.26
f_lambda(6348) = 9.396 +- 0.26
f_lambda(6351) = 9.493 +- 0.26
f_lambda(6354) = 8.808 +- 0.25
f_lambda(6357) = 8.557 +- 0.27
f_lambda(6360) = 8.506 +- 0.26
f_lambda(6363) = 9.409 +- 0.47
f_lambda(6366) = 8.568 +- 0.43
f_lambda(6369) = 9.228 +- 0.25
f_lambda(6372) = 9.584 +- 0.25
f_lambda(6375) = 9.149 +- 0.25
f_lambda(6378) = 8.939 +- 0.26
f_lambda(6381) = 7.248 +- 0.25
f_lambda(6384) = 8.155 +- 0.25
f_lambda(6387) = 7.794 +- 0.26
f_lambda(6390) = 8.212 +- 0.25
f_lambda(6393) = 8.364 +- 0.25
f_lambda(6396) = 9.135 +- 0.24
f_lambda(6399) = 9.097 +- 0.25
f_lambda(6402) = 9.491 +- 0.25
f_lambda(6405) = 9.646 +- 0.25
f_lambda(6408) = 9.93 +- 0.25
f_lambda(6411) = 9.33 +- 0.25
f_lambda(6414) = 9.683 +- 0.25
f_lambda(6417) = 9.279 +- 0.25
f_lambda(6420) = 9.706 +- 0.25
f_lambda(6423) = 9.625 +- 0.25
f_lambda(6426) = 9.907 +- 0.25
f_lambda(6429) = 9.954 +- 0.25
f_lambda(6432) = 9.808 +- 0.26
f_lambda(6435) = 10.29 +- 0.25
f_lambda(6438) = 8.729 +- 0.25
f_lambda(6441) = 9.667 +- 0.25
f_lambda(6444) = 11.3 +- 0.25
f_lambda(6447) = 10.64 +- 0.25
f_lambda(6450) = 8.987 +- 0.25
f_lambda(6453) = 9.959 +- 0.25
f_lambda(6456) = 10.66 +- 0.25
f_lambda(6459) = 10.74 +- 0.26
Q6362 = -1.4 angstrom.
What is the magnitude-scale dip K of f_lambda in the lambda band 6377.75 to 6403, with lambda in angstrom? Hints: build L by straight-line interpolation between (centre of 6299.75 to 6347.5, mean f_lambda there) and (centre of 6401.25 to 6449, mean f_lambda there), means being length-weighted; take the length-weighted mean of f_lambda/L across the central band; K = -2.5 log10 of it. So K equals 0.12 mag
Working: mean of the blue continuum 8.75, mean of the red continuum 9.81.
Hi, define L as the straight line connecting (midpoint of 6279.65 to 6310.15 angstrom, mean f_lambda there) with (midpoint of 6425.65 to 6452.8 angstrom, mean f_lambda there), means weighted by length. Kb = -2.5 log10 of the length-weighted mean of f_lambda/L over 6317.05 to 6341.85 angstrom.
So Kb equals -0.09 mag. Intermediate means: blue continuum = 7.83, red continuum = 9.92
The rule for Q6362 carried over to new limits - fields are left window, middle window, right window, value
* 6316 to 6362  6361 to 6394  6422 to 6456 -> 2.7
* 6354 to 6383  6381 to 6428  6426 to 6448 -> 1.7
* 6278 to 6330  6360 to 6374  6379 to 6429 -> -0.6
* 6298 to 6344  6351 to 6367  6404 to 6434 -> 0.4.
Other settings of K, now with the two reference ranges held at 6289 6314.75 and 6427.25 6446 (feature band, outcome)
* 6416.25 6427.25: 0.01 mag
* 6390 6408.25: 0.03 mag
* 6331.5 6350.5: -0.09 mag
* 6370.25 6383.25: 0.05 mag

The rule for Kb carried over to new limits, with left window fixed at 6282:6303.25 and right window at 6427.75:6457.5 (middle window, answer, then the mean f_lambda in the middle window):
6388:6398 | 0.090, 8.56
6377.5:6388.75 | 0.152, 7.96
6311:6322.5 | -0.032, 8.46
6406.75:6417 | -0.003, 9.59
